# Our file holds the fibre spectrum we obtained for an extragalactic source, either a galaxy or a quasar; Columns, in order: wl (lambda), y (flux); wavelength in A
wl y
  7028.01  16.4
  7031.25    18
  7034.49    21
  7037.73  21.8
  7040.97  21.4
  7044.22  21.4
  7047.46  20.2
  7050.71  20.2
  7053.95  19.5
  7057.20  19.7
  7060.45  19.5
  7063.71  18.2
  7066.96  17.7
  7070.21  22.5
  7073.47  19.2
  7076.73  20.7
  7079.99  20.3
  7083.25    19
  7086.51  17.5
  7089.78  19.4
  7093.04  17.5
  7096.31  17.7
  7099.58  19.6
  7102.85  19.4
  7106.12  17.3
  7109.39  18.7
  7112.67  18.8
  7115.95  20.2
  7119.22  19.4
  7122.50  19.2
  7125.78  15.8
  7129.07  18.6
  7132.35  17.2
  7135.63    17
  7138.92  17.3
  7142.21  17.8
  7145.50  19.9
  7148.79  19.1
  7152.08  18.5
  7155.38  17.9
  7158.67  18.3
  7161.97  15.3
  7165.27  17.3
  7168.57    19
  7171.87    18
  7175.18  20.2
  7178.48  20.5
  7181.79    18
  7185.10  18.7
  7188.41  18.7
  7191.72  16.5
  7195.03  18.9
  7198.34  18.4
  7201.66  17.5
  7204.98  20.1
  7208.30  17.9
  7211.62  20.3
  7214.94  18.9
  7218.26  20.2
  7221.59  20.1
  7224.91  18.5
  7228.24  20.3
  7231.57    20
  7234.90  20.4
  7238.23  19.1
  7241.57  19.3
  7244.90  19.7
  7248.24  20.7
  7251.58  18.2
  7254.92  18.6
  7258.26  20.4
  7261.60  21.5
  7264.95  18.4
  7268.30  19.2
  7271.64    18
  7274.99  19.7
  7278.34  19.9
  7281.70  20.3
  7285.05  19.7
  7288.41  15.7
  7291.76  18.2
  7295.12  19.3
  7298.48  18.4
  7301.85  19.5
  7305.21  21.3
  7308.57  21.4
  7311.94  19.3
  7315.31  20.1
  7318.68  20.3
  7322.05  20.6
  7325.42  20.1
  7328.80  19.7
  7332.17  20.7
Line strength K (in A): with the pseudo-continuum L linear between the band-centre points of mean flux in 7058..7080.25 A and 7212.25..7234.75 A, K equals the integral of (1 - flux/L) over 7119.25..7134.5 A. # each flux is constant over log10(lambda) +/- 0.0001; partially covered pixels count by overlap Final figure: 1.4 A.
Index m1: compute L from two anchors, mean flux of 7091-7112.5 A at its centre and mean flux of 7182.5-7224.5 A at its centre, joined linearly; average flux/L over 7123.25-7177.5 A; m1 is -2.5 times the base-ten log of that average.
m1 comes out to 0.036 mag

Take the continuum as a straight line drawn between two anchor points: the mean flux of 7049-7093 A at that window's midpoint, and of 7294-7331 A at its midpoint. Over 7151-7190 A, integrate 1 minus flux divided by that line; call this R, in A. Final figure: 2.6 A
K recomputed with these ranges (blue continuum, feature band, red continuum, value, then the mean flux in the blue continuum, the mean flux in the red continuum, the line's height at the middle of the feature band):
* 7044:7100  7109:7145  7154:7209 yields 1.2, 19.4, 18.3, 18.8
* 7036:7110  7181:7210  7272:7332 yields 1.9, 19.5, 19.6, 19.6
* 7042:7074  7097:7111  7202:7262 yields 0.8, 19.9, 19.6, 19.8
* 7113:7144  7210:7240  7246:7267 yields -0.8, 18.1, 19.6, 19.2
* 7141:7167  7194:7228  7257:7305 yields -1.1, 18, 19.2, 18.6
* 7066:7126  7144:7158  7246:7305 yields 0.2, 19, 19.2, 19.1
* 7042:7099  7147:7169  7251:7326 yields 1.8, 19.4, 19.5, 19.5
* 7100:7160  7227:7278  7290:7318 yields -0.7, 18.4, 19.7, 19.3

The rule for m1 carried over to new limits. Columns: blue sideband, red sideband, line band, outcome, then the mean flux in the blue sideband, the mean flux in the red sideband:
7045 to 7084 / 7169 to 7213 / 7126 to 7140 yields 0.11 mag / 19.8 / 18.7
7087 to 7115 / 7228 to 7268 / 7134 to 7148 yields 0.05 mag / 18.5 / 19.7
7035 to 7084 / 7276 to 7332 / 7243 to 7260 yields 0.01 mag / 20.1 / 19.6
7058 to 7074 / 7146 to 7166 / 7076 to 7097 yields 0.01 mag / 19.4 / 17.9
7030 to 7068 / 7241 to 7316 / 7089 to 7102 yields 0.07 mag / 19.9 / 19.4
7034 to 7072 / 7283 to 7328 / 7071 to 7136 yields 0.08 mag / 20.2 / 19.5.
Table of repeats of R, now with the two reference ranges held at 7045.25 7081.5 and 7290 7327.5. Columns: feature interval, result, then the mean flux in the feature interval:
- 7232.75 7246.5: 0.14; 19.6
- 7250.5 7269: 0.39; 19.4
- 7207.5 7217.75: 0.30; 19.3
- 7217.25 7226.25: 0.11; 19.6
